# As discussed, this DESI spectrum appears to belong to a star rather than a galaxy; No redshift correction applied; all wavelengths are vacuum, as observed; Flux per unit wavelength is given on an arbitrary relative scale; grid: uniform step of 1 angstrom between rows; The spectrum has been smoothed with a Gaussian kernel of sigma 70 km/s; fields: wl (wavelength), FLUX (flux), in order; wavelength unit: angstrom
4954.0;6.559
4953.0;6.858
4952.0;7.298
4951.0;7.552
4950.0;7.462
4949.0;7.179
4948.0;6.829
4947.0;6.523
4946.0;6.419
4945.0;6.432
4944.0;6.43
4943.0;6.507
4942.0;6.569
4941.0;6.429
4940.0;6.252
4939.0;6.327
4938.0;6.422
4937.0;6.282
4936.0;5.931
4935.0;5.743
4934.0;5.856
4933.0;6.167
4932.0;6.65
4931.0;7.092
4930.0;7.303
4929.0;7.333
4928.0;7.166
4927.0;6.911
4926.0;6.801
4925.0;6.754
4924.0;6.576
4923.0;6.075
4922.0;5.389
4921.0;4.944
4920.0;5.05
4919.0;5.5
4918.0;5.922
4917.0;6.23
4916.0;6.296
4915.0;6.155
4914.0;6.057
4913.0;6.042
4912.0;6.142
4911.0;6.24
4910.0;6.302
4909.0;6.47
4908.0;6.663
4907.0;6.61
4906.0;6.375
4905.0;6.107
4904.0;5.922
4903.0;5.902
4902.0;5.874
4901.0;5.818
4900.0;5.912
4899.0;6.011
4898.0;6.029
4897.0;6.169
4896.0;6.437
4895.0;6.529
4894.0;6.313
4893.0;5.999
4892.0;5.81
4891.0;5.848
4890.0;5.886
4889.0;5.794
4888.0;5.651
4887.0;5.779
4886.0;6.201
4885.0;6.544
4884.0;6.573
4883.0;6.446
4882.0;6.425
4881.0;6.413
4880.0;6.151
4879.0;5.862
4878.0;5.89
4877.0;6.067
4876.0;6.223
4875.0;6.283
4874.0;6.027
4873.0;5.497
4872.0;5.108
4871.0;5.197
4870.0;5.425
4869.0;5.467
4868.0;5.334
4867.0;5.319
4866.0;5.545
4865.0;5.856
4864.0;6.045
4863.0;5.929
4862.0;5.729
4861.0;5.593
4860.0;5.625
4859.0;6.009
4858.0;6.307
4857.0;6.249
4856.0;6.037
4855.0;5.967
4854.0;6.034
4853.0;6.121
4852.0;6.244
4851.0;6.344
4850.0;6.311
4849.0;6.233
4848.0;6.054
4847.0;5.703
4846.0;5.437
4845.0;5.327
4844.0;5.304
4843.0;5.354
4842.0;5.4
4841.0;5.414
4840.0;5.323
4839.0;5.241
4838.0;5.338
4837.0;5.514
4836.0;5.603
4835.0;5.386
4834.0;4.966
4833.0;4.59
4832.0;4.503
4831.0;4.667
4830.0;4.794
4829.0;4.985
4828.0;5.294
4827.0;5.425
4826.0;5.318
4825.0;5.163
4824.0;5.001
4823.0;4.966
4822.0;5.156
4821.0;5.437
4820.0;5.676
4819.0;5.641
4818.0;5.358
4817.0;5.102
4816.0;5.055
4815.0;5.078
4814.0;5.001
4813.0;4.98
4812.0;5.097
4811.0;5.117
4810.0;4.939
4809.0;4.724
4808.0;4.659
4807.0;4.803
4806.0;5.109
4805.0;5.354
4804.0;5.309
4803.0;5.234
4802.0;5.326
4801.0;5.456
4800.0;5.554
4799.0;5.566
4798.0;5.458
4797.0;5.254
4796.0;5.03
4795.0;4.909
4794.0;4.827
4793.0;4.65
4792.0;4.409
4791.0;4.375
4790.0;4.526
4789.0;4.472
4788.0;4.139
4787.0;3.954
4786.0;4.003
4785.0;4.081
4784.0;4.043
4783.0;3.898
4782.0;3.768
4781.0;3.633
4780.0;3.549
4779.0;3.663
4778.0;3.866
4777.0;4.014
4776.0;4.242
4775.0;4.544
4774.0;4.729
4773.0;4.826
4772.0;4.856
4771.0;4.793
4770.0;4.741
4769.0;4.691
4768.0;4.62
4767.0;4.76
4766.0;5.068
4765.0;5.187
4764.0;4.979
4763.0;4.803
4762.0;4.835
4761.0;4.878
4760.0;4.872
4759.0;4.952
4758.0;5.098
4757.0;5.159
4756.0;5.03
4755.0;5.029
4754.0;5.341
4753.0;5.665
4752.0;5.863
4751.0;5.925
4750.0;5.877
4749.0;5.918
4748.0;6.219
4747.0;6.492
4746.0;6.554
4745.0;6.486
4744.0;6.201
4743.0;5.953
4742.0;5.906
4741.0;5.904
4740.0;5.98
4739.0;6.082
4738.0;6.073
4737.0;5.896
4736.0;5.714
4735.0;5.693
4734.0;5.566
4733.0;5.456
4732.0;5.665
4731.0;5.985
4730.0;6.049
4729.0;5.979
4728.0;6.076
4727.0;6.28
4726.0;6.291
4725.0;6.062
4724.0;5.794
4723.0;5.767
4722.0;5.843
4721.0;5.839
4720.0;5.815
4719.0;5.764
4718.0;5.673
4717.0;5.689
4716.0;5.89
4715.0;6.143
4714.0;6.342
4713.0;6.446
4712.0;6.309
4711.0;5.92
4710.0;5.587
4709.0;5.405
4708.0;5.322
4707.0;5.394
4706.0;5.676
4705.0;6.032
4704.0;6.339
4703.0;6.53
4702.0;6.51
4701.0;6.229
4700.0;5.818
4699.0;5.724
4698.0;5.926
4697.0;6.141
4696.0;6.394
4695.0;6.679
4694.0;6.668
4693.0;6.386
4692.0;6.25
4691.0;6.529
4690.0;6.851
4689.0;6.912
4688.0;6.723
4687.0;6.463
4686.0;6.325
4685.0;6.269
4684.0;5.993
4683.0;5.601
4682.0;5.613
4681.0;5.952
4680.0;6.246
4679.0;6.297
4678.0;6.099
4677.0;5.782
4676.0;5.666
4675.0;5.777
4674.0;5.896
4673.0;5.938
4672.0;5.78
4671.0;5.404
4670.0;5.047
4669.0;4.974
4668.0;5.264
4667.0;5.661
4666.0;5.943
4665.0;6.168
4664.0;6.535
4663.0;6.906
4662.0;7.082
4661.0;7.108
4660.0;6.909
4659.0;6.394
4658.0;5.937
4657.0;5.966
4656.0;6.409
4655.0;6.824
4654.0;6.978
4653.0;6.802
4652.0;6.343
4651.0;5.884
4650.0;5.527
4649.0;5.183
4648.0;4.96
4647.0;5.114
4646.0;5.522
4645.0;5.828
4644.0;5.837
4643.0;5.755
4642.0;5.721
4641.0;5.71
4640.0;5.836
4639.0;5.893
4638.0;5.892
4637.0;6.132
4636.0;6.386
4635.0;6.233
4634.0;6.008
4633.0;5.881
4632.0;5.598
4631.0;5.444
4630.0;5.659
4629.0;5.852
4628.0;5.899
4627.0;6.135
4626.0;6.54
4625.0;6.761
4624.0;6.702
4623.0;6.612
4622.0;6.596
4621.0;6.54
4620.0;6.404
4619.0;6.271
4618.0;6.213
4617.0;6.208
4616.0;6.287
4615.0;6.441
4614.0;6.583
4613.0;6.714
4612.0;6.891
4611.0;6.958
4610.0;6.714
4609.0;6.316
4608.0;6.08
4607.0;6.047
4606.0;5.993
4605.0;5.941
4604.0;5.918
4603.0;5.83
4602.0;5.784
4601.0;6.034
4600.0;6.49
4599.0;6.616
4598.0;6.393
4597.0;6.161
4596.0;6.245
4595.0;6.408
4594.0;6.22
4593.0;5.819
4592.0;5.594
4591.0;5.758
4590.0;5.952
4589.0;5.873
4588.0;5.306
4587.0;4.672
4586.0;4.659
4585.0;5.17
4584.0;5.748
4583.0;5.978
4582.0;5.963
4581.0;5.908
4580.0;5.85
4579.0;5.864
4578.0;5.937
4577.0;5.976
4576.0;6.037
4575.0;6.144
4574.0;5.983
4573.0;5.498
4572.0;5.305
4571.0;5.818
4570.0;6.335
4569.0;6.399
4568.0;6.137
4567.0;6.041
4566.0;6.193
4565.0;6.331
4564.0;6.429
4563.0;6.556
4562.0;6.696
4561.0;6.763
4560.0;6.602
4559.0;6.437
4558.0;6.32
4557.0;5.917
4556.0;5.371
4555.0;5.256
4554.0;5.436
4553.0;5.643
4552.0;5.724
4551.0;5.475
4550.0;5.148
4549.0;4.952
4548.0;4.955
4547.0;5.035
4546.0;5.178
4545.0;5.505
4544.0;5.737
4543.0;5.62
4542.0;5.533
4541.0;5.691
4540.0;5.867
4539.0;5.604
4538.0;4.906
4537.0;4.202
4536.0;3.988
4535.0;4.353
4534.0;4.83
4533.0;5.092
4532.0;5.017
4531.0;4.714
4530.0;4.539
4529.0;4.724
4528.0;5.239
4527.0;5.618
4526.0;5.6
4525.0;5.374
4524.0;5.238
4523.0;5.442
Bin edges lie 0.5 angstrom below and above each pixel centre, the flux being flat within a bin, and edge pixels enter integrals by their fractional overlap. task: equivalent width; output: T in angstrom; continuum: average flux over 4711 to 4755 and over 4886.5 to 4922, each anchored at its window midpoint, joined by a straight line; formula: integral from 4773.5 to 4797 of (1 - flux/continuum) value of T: 6.8 angstrom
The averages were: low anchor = 5.95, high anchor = 6.01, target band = 4.25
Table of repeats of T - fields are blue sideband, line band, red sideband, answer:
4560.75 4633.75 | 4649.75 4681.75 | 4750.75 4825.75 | -2.6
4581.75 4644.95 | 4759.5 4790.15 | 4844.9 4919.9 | 8.2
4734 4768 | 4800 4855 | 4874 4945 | 5.2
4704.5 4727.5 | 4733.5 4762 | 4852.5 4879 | 0.8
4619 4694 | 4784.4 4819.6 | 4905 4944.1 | 7.2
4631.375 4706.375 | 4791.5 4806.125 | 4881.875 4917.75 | 2.3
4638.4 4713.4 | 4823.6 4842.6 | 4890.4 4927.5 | 2.9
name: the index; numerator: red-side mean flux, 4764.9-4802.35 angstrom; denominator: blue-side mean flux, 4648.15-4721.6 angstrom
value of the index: 0.75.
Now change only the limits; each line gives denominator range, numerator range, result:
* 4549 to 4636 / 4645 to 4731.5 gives 1.00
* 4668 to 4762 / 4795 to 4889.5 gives 0.94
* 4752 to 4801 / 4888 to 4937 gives 1.32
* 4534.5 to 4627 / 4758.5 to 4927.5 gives 0.92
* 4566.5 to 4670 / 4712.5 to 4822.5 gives 0.87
